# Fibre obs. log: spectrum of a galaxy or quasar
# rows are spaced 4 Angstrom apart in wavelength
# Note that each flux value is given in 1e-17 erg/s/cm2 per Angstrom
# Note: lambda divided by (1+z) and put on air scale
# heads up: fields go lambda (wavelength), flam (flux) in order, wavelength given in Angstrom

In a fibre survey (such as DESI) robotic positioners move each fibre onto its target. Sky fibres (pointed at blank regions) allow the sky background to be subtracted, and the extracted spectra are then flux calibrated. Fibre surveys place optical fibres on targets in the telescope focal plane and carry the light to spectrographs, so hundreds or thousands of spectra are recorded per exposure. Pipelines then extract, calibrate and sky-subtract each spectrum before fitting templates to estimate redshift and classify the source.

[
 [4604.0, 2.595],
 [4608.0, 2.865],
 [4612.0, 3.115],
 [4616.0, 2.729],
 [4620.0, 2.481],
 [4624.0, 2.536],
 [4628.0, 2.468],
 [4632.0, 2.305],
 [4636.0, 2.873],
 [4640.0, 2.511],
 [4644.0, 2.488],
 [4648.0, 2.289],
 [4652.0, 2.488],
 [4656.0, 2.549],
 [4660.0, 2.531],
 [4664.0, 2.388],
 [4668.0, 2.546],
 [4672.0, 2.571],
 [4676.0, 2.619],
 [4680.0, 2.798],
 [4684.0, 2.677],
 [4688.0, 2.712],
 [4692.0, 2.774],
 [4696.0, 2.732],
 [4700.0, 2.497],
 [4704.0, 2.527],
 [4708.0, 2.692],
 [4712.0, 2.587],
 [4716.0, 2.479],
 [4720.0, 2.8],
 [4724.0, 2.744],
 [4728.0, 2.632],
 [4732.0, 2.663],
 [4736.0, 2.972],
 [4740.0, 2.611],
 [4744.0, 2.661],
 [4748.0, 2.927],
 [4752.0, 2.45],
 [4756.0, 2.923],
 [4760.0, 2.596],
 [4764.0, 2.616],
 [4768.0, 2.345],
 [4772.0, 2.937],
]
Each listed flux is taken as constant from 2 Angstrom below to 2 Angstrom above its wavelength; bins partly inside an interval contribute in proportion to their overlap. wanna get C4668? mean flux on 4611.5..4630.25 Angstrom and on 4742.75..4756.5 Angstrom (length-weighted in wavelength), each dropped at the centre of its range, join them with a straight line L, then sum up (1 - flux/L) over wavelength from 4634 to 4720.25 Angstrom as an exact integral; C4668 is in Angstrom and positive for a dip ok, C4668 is 2.46 Angstrom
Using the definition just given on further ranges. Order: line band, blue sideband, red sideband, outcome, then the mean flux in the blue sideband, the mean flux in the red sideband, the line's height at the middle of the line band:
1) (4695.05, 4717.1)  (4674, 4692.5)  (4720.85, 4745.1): 1.1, 2.71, 2.72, 2.72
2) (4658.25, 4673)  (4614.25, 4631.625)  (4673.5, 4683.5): 0.9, 2.53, 2.7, 2.66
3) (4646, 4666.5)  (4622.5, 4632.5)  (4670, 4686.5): 1.0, 2.45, 2.67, 2.57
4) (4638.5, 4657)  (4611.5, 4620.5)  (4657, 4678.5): 1.2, 2.77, 2.54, 2.63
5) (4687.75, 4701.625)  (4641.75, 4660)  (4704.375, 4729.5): -0.5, 2.46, 2.65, 2.59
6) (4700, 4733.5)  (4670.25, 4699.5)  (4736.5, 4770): 0.5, 2.69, 2.66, 2.67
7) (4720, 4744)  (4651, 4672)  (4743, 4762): -0.5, 2.51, 2.71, 2.67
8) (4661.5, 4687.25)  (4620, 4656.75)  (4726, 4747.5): -0.2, 2.5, 2.72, 2.58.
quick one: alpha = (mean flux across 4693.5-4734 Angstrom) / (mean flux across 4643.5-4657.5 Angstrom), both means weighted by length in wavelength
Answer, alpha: 1.08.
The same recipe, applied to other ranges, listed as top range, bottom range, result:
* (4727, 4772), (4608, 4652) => 1.04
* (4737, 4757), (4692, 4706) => 1.04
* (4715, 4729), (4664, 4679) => 1.04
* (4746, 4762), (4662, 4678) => 1.08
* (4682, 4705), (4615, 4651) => 1.06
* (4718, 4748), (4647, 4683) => 1.08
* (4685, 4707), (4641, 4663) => 1.07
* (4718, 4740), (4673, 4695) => 1.01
